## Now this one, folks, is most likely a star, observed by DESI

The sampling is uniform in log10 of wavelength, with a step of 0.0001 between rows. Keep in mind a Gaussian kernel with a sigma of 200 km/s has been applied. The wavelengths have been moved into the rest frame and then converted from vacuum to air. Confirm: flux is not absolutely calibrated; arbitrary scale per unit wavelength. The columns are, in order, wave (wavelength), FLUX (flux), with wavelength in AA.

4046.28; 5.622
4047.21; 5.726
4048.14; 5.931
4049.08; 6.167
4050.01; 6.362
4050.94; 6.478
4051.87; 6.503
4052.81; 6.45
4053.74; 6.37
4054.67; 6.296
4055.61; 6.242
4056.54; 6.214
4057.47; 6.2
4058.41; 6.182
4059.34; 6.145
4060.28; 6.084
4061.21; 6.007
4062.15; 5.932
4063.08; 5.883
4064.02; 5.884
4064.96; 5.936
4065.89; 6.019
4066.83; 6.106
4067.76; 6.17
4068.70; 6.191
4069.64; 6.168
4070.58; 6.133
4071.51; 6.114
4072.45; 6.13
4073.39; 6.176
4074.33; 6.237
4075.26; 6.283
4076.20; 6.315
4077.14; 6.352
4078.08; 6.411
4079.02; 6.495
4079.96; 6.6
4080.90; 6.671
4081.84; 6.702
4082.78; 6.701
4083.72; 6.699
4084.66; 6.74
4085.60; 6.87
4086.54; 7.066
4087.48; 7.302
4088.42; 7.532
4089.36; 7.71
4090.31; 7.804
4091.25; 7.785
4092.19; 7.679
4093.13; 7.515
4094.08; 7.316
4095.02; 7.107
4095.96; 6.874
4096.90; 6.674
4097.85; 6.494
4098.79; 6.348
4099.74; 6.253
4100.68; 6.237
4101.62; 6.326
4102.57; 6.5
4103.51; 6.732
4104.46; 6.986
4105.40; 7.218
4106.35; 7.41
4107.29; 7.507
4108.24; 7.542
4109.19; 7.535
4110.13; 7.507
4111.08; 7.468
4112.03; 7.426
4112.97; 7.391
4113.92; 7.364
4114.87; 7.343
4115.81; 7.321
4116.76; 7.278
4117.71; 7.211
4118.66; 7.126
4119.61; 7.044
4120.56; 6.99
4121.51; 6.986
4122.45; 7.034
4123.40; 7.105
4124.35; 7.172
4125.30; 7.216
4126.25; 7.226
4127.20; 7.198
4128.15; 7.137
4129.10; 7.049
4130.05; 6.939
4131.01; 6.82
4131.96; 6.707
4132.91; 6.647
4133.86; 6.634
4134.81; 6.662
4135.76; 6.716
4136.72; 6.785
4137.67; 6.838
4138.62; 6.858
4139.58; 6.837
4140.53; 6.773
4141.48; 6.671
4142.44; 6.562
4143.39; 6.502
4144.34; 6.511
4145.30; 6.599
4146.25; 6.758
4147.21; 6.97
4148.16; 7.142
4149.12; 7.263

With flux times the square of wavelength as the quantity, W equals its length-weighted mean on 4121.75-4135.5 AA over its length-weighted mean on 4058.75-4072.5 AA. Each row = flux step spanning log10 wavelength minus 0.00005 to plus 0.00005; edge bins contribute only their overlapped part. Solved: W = 1.19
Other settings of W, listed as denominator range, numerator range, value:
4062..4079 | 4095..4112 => 1.15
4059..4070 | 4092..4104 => 1.14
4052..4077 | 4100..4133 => 1.18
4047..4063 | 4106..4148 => 1.18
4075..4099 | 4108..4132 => 1.05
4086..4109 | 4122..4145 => 0.98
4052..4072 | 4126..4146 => 1.15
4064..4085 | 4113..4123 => 1.16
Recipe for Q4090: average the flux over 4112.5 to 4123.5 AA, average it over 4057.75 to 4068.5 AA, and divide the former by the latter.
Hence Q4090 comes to 1.19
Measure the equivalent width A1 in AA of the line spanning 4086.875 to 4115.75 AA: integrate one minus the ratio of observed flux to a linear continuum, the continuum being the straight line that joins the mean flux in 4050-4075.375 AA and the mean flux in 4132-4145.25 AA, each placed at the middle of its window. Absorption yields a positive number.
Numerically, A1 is -3.3 AA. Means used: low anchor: 6.17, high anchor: 6.69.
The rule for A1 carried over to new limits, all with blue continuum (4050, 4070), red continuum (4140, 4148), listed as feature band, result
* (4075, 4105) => -2.3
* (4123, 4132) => -0.7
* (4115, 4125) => -0.9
